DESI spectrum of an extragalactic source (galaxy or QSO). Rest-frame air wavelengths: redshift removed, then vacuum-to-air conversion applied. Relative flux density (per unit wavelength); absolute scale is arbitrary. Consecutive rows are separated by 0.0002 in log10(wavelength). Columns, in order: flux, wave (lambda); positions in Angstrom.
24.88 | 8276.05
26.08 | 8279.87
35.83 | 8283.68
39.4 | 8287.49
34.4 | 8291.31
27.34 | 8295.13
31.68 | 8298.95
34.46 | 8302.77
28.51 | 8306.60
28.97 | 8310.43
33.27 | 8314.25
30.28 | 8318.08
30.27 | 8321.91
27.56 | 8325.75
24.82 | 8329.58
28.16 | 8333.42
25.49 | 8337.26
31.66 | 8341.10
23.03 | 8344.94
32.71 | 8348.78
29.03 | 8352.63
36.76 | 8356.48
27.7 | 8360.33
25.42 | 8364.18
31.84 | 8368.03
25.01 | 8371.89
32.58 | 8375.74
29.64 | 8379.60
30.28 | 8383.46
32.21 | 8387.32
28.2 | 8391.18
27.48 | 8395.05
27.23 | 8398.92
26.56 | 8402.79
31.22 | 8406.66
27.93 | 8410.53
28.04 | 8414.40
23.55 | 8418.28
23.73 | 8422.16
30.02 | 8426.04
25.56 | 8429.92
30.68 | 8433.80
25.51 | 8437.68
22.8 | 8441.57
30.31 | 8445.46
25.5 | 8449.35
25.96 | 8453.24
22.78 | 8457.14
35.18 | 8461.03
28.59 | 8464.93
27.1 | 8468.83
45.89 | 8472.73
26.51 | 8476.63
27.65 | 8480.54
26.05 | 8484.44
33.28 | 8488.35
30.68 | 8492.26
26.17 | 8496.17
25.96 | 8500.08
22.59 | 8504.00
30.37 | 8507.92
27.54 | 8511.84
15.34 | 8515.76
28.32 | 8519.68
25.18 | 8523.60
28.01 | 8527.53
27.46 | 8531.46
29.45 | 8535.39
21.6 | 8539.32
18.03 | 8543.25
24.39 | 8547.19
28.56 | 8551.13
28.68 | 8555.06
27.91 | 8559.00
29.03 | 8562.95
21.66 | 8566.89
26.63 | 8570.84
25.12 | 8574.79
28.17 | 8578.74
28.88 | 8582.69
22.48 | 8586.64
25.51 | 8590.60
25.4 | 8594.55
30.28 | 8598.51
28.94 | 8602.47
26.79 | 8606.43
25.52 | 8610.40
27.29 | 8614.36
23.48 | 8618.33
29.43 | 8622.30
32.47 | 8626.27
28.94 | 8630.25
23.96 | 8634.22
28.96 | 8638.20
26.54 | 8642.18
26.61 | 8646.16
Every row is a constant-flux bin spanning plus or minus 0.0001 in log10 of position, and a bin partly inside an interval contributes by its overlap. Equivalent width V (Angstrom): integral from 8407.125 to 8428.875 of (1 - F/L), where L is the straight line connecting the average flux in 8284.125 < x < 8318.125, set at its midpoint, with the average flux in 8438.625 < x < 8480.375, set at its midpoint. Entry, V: 2.1 Angstrom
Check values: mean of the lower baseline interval 32.3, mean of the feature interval 26.9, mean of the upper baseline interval 28.9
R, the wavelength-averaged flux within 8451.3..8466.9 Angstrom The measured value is 28.1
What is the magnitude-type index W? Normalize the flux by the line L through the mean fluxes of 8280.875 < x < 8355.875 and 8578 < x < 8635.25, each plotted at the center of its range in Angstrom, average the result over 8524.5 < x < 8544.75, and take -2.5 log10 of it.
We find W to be 0.12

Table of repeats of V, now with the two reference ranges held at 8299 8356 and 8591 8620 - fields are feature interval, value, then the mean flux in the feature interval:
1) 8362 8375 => 0.5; 27.9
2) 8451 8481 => -2.1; 30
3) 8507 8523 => 1.5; 25.1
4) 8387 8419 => 0.8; 28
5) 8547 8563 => -0.4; 27.9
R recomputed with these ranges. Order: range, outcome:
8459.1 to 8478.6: 32.6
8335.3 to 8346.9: 26.8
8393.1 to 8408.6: 28.1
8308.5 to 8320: 30.9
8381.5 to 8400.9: 29.1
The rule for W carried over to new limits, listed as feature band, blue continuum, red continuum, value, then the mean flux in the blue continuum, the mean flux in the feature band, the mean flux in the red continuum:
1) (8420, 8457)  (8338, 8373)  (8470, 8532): 0.080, 29.2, 26.5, 27.9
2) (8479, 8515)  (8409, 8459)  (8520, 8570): -0.053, 26.3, 27.4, 25.9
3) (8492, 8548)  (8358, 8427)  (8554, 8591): 0.070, 28.3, 25.3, 26.4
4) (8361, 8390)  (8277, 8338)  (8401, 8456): -0.039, 30.4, 29.5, 26.9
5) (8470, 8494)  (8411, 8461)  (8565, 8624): -0.188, 26.6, 31.5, 26.4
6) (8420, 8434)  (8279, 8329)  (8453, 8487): 0.119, 31.3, 27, 29.8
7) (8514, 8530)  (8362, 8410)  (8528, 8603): 0.103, 28.9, 24.4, 26.2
